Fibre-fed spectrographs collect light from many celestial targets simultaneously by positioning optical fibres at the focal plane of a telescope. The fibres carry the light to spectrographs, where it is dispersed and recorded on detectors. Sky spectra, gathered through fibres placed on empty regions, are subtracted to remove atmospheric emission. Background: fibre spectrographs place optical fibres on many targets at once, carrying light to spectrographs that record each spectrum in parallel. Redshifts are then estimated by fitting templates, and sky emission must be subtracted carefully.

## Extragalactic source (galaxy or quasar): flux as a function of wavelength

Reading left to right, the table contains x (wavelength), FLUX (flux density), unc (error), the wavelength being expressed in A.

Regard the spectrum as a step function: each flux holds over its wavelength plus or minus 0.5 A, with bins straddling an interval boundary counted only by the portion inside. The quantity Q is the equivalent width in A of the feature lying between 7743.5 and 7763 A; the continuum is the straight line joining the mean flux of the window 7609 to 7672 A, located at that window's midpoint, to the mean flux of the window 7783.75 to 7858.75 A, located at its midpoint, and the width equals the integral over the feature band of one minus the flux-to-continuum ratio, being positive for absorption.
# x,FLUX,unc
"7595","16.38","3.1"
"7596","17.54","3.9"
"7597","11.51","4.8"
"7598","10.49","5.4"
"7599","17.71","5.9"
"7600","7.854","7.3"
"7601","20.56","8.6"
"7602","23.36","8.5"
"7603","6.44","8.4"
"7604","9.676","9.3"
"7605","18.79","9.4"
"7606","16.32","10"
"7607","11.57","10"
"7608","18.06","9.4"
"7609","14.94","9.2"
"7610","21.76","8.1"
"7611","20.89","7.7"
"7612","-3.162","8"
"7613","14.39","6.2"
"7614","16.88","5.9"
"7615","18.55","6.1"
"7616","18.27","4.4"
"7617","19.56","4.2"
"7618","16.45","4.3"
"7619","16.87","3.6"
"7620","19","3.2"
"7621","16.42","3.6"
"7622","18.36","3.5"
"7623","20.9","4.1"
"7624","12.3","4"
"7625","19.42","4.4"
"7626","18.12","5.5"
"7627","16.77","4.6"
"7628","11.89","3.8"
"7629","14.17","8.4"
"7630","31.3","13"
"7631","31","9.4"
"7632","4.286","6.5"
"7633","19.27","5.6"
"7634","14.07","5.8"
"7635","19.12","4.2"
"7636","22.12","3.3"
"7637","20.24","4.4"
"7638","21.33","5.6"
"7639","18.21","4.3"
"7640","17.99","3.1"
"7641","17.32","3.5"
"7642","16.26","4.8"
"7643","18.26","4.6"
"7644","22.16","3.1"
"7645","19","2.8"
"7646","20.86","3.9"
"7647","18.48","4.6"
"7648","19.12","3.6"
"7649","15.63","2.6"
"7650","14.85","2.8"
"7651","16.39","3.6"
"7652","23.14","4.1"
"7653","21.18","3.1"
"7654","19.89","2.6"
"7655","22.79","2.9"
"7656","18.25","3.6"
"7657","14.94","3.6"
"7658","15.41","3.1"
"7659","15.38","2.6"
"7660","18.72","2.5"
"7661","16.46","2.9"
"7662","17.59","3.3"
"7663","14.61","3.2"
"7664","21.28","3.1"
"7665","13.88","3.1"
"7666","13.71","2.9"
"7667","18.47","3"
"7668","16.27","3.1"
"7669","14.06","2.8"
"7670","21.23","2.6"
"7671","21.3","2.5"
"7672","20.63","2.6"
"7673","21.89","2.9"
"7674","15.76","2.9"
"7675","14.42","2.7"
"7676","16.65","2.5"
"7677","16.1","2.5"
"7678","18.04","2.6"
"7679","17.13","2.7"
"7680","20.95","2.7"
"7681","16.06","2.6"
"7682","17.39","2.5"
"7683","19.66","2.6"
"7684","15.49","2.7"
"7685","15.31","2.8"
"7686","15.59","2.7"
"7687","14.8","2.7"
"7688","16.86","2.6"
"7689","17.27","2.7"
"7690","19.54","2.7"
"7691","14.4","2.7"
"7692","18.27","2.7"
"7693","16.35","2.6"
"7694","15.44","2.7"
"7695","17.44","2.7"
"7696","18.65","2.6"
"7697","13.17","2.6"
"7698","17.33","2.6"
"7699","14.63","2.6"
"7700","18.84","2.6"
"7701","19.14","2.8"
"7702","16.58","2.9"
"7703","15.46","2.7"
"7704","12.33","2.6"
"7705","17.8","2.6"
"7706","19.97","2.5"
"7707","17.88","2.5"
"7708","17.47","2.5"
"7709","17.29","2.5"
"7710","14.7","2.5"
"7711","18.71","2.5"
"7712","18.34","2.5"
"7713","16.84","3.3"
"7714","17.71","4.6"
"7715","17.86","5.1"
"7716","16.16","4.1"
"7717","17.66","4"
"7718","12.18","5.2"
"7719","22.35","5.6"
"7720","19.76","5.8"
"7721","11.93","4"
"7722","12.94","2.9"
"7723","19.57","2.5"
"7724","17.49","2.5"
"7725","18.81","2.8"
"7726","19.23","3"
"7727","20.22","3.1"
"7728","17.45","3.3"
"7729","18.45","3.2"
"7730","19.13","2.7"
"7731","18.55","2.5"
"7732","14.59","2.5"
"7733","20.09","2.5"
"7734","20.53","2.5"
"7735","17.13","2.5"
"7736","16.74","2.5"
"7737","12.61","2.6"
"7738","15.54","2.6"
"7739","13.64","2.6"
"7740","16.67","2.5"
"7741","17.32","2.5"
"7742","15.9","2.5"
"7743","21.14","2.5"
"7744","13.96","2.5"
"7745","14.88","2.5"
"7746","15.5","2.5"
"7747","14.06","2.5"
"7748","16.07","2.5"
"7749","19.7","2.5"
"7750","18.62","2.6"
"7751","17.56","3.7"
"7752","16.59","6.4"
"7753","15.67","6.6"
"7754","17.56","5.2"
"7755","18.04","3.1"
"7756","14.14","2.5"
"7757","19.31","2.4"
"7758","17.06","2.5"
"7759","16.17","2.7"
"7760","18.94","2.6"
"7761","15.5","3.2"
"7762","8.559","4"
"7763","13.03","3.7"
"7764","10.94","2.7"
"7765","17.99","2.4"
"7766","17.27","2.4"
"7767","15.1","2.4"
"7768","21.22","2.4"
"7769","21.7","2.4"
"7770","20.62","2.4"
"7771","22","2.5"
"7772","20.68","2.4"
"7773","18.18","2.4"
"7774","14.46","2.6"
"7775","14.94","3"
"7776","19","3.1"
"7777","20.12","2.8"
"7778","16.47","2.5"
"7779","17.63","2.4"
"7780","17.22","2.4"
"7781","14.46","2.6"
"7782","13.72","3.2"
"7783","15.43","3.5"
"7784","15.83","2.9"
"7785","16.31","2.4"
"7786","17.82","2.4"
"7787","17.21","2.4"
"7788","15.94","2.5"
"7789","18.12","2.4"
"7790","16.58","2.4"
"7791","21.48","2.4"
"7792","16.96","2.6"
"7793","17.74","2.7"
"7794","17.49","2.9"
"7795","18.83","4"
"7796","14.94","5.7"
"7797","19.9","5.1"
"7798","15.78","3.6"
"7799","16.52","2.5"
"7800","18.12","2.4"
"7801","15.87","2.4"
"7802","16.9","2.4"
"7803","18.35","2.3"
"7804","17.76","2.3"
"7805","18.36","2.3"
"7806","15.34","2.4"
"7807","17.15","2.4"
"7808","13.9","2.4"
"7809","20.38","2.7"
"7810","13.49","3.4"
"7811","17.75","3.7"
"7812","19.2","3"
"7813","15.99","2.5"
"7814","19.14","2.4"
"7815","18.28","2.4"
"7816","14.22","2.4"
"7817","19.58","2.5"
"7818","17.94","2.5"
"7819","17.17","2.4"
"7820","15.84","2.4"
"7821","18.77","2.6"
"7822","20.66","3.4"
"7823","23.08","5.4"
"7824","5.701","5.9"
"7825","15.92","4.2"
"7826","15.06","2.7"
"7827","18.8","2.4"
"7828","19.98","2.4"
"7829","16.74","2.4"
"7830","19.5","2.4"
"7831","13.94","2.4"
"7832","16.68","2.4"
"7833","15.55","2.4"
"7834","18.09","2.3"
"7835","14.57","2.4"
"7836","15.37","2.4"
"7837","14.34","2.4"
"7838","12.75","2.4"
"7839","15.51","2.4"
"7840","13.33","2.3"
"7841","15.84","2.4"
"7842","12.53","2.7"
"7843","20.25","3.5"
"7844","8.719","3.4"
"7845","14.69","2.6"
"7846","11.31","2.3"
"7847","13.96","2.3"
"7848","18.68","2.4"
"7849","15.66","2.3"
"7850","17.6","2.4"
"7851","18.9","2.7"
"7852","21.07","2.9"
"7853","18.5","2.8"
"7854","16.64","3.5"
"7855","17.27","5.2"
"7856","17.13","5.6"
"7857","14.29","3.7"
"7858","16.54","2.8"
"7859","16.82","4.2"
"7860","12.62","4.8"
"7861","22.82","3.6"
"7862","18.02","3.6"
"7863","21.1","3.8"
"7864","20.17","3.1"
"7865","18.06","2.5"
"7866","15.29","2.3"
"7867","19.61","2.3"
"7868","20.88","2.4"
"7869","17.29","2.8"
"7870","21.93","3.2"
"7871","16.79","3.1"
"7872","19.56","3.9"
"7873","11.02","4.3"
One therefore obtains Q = 1.1 A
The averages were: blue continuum 17.8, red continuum 16.7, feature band 16.1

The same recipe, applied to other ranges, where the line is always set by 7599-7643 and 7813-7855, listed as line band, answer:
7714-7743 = -1.0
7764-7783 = -1.3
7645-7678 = -1.9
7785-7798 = -0.9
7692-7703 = 0.0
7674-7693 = -0.1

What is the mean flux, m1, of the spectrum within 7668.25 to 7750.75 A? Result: 17.1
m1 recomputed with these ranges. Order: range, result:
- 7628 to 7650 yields 18.8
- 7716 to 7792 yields 17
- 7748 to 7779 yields 17.2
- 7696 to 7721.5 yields 16.9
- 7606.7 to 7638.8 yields 17.4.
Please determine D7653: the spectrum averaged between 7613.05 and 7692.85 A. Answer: 17.8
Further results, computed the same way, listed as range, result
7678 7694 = 17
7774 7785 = 16.4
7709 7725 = 17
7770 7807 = 17.3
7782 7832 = 17.1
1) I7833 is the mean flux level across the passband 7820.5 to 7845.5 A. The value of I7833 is 15.9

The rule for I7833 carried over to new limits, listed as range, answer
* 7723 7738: 17.9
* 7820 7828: 17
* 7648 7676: 17.7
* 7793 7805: 17.4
